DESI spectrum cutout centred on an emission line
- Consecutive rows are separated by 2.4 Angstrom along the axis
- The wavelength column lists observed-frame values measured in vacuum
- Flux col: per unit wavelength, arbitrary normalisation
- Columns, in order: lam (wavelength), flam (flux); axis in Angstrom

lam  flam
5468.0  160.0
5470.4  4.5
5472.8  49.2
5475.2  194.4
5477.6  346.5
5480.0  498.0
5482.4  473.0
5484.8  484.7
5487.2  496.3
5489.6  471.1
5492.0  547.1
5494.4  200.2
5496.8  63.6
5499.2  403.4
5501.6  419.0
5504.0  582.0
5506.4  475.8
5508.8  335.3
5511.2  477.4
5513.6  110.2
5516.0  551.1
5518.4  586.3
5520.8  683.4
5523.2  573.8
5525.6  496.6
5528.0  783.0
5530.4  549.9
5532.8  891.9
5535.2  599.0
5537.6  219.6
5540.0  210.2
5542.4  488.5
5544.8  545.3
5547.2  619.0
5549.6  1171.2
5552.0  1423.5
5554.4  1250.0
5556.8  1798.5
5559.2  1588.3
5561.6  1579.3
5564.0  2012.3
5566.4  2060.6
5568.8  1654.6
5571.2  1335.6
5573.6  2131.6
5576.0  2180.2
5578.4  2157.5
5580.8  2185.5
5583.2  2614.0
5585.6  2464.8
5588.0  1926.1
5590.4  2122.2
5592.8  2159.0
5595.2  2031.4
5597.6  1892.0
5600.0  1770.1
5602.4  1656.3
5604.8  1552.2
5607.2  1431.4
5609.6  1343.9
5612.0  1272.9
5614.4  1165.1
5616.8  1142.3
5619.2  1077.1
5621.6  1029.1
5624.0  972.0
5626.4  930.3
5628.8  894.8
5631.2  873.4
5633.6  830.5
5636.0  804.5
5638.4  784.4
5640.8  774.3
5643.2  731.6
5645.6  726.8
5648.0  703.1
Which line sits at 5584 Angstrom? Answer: Lyman alpha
